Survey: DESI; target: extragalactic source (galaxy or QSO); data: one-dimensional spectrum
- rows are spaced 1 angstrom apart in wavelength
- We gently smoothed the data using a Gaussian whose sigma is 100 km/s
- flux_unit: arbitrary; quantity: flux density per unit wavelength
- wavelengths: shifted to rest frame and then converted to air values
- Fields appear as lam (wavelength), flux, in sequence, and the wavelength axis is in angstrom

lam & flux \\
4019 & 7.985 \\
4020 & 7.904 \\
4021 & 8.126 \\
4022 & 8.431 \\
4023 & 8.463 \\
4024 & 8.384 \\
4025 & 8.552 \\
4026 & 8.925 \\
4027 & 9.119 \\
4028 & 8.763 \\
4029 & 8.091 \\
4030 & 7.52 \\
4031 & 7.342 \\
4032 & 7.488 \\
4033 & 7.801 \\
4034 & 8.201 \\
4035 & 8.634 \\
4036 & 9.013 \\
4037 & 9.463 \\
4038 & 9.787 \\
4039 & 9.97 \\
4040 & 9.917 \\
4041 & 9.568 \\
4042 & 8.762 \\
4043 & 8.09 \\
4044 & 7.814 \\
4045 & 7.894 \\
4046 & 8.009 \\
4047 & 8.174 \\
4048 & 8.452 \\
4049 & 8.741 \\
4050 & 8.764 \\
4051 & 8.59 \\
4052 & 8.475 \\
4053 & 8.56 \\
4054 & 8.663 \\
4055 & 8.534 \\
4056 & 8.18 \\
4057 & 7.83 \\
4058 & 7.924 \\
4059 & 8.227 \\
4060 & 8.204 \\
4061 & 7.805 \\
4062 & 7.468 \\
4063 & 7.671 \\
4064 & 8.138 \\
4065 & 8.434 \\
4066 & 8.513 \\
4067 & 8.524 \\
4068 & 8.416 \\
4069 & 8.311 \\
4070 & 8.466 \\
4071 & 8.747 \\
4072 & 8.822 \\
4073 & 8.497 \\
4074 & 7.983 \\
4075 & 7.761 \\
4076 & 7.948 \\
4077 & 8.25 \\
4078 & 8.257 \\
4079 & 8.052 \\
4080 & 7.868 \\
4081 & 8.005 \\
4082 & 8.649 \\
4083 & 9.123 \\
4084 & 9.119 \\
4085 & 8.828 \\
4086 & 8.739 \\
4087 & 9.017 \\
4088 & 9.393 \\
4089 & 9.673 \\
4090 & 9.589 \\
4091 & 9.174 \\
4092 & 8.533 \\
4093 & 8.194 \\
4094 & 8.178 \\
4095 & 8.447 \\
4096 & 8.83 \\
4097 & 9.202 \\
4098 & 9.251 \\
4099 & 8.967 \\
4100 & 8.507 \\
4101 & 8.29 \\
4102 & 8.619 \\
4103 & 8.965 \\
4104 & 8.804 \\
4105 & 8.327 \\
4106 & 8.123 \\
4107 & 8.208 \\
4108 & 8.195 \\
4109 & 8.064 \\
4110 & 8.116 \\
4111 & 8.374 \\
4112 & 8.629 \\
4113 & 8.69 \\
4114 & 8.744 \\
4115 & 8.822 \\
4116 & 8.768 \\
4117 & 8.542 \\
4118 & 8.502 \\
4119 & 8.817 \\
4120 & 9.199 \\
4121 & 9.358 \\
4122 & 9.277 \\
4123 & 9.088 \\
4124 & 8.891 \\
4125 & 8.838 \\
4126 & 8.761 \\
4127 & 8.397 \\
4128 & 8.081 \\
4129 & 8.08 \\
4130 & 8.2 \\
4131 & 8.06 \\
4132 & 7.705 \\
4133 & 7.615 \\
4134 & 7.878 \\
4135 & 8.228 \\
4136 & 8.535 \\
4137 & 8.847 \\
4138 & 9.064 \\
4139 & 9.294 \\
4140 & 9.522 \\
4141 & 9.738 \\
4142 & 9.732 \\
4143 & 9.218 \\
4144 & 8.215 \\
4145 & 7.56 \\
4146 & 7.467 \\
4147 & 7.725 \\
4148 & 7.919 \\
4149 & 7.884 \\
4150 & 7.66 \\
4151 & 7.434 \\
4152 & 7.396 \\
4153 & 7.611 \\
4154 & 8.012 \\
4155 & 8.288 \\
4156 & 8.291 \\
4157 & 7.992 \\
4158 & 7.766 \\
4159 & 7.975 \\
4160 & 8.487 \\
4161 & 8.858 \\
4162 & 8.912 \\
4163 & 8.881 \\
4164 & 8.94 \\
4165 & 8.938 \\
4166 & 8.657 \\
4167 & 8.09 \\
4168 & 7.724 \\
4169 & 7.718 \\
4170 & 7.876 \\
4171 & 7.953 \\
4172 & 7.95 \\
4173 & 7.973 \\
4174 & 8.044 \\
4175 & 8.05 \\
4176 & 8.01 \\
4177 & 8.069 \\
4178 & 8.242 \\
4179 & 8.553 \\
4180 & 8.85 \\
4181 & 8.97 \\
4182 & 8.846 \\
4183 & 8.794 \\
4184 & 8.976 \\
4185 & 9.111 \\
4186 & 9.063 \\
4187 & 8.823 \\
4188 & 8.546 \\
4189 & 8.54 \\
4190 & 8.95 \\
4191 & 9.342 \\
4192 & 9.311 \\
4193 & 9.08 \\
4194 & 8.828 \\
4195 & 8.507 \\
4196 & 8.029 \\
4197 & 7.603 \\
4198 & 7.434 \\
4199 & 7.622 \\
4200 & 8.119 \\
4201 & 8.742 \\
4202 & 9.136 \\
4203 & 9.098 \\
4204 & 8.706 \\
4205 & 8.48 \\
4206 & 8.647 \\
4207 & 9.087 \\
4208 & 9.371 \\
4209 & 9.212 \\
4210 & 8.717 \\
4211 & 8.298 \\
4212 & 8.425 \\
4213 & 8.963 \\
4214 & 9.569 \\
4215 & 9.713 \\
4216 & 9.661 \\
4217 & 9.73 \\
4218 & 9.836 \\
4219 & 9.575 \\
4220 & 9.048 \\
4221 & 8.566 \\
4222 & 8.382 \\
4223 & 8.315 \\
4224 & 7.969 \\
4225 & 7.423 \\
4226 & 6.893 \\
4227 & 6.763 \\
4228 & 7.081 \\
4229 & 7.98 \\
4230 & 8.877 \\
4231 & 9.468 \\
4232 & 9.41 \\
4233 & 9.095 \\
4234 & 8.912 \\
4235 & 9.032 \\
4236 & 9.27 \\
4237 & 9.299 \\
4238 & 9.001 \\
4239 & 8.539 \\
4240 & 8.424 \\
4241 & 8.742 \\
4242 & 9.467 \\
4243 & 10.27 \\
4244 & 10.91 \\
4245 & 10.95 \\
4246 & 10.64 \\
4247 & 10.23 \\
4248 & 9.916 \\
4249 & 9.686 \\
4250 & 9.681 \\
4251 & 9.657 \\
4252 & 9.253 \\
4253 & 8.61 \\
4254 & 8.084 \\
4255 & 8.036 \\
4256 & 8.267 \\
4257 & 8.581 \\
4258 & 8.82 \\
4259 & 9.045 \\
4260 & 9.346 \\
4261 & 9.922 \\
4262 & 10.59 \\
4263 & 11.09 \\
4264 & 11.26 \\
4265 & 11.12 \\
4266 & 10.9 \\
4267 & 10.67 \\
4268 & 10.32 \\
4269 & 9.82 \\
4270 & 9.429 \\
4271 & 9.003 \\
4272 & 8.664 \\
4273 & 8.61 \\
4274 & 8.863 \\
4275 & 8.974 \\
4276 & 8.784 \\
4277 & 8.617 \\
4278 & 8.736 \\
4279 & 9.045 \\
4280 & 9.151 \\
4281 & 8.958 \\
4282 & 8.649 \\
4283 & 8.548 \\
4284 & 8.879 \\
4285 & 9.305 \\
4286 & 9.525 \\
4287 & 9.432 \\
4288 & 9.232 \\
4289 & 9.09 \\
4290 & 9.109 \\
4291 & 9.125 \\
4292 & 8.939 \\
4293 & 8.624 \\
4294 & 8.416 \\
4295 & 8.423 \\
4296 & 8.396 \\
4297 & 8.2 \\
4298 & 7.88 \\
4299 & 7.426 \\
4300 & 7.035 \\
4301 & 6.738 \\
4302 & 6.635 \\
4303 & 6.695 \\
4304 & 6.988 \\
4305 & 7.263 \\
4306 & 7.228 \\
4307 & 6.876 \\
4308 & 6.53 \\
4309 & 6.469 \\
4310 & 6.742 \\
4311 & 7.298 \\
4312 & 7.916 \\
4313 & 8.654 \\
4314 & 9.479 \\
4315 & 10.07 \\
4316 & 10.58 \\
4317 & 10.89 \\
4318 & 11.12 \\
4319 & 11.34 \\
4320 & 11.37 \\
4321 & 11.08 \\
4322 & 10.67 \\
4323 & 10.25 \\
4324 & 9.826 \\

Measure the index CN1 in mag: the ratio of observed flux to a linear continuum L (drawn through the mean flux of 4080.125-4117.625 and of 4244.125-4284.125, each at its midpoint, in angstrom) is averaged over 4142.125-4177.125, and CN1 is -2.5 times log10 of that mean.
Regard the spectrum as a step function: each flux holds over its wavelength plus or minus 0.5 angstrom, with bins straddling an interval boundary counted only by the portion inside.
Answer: 0.11 mag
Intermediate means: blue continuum 8.69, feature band 8.12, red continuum 9.45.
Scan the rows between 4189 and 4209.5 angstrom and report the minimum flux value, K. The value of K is 7.434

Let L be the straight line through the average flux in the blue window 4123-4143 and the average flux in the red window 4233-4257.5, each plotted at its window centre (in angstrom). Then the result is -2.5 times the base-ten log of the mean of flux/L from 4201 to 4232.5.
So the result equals 0.05 mag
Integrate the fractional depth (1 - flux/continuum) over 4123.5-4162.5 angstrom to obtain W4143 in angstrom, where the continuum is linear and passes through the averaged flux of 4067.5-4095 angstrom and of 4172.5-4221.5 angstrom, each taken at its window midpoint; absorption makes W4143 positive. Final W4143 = 1.6 angstrom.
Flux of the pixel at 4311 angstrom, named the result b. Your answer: 7.298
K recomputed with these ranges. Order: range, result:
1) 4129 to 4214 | 7.396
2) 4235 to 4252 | 8.424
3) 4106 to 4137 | 7.615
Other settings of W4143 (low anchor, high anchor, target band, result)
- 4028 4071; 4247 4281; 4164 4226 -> 3.28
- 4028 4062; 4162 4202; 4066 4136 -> -0.93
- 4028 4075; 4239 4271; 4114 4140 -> 0.78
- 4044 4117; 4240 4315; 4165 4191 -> 0.69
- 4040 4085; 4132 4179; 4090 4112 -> -0.67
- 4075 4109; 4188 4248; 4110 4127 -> -0.24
